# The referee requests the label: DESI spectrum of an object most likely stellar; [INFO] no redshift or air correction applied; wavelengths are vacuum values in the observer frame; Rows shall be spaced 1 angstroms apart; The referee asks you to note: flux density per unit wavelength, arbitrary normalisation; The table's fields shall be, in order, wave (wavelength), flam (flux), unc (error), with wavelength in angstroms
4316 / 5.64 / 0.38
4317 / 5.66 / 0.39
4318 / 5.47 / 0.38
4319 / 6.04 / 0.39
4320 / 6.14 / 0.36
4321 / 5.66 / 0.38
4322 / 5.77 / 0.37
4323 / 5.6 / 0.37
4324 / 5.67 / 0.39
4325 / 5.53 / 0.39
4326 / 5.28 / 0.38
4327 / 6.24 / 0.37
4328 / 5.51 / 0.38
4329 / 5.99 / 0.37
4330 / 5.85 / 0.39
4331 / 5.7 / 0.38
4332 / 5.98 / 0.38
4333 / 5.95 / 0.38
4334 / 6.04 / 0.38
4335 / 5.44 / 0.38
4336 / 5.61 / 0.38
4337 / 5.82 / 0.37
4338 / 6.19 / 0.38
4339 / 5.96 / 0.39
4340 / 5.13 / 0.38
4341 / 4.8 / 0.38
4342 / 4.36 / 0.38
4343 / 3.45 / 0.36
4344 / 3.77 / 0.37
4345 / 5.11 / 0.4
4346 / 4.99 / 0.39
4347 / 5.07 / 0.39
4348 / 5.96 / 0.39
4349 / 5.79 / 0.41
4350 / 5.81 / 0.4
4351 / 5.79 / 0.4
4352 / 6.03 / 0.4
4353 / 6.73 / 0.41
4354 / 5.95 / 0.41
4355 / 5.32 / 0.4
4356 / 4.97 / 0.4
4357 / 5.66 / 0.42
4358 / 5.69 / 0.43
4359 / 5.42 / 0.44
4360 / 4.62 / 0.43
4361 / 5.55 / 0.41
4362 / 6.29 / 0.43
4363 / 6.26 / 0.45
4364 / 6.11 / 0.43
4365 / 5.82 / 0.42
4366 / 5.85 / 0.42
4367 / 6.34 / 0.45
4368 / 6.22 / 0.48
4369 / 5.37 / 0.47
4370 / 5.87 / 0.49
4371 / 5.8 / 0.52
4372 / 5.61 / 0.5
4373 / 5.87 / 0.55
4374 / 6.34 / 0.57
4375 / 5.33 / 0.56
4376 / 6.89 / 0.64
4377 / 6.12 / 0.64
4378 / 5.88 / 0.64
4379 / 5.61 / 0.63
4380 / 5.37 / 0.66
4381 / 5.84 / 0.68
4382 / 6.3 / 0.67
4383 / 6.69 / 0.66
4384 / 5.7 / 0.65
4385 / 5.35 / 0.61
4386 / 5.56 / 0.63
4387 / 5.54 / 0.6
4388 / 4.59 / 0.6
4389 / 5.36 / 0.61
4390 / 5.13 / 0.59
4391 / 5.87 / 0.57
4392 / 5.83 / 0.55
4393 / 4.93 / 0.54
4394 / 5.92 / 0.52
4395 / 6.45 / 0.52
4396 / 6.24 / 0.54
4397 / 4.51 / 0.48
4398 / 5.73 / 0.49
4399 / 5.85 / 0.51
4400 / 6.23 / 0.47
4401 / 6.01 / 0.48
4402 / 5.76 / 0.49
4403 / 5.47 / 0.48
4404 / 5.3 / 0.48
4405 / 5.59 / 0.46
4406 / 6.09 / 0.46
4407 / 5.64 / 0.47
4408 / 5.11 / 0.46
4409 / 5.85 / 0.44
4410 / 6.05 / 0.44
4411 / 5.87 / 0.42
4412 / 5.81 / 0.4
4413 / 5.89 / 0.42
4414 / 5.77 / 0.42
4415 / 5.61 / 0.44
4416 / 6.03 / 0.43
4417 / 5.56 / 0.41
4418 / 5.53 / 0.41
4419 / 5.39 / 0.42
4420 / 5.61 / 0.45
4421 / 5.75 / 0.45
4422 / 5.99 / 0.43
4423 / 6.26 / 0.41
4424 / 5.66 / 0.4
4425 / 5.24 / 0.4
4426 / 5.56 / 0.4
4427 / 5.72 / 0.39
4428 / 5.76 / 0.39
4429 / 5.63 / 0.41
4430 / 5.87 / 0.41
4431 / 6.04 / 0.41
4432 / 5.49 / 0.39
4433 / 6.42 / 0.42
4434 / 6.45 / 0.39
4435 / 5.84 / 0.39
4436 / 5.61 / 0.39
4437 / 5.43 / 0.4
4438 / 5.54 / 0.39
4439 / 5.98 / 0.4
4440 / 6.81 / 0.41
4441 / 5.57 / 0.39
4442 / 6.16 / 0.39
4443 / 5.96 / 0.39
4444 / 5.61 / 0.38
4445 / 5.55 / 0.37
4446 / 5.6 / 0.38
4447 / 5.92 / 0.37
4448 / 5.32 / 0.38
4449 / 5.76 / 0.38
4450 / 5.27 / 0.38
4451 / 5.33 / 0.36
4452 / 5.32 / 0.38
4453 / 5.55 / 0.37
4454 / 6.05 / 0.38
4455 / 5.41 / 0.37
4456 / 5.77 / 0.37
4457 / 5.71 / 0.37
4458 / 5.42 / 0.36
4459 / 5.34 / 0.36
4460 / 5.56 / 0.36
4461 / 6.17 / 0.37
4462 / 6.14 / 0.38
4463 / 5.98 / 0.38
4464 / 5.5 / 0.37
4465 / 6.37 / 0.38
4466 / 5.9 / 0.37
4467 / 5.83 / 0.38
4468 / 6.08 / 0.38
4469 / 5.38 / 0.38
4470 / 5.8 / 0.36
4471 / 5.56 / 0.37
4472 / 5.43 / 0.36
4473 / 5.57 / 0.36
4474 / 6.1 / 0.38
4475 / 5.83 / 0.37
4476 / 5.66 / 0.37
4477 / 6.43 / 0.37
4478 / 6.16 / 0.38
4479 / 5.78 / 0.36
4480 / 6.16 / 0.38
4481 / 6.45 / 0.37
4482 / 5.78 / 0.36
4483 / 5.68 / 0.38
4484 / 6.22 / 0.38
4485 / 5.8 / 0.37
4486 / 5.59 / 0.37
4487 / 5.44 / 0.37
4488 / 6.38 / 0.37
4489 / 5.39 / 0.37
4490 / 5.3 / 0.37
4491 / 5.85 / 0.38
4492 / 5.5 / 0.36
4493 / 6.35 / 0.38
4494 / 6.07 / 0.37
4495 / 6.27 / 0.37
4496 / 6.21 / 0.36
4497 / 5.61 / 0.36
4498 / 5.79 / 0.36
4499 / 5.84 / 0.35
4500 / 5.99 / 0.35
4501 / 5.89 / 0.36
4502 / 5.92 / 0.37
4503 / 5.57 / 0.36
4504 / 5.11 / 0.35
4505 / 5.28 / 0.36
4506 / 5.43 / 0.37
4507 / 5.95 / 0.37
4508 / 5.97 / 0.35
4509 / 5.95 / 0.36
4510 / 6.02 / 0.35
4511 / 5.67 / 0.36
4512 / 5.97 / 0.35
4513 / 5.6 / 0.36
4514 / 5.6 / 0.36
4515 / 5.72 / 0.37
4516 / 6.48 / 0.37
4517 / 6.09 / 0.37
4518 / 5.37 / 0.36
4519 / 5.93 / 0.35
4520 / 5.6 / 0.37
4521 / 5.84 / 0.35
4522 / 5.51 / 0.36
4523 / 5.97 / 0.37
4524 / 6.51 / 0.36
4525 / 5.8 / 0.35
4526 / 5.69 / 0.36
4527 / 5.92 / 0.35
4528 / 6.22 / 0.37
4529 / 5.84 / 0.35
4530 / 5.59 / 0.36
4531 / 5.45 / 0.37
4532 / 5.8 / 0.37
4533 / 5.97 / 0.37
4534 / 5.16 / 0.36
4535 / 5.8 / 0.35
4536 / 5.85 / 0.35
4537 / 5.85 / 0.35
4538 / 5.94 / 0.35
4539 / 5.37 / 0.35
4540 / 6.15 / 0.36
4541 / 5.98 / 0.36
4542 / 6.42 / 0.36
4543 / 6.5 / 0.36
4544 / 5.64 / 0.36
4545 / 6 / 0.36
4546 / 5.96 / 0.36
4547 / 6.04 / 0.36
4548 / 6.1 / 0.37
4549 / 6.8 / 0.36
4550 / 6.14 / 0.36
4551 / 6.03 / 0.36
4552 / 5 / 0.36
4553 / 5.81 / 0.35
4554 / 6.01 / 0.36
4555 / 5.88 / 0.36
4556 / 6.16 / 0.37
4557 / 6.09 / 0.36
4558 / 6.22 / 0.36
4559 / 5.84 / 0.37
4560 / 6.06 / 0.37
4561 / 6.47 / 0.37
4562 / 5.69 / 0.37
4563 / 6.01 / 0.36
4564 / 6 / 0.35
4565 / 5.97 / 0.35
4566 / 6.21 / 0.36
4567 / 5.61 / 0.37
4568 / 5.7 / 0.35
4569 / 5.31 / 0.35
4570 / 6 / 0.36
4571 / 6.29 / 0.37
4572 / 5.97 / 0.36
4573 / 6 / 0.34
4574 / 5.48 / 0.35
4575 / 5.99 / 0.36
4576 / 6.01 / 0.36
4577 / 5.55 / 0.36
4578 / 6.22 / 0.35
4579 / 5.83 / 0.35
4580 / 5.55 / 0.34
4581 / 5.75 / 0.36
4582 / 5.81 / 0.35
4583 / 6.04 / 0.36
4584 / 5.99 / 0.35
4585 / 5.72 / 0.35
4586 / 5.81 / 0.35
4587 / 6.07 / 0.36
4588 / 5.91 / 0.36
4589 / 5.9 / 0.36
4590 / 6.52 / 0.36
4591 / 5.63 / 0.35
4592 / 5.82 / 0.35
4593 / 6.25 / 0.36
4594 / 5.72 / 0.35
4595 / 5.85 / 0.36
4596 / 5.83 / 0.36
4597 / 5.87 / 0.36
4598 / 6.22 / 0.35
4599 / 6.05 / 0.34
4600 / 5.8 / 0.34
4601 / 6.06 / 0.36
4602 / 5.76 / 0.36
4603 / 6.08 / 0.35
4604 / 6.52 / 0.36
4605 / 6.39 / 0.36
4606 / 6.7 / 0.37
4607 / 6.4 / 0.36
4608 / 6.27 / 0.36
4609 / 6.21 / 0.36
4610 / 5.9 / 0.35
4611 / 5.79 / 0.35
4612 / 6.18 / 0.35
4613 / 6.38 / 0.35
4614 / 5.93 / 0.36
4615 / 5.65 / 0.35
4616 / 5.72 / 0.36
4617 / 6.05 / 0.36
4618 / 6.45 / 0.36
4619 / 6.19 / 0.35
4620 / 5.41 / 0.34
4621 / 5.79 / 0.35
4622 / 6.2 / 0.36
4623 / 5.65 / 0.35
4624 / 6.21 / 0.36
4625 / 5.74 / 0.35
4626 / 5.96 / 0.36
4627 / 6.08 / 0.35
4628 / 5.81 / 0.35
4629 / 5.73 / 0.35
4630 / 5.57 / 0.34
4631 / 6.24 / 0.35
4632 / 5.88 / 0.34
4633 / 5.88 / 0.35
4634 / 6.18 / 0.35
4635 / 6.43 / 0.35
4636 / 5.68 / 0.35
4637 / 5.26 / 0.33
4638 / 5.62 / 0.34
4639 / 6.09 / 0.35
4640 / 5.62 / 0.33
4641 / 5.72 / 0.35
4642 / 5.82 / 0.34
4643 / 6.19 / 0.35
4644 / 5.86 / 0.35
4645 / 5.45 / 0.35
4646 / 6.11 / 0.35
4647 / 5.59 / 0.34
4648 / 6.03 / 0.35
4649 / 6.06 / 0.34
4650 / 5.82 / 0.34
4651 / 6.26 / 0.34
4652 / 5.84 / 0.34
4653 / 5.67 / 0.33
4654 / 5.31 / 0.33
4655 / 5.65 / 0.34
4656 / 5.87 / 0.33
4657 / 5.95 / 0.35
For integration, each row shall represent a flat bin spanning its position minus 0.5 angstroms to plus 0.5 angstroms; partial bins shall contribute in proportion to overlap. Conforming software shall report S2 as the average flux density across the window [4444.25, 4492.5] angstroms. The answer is 5.75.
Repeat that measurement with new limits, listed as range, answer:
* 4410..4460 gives 5.73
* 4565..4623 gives 5.97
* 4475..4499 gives 5.9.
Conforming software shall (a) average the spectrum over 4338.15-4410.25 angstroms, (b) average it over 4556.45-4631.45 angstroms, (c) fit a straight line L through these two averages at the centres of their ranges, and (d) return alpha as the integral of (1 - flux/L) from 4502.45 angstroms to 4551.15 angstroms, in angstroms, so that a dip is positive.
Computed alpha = 0.1 angstroms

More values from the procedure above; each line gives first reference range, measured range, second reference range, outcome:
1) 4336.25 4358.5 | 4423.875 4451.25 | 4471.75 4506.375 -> -0.4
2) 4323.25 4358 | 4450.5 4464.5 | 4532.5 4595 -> 0.2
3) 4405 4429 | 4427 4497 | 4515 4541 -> -0.6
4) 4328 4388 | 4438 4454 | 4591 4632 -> 0.2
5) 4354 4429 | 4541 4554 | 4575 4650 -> -0.3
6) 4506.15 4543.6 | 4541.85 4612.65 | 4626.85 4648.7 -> -1.6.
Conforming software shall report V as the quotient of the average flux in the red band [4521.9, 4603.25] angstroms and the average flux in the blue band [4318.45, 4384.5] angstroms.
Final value 1.04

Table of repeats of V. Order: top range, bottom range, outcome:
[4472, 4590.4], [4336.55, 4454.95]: 1.04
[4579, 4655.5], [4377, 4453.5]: 1.04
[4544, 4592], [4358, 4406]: 1.03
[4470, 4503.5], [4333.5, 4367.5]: 1.06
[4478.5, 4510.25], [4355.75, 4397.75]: 1.02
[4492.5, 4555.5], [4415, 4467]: 1.02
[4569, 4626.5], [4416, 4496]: 1.03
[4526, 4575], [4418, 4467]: 1.03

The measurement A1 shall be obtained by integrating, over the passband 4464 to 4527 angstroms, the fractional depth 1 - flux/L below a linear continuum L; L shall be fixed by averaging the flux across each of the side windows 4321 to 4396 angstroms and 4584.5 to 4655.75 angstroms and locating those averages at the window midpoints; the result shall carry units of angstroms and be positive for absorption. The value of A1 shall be -0.3 angstroms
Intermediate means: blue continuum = 5.65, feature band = 5.84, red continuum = 5.94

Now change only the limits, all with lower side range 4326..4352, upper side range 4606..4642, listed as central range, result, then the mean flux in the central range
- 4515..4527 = -0.23 angstroms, 5.88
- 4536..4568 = -0.92 angstroms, 5.99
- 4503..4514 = 0.13 angstroms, 5.68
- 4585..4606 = -0.40 angstroms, 6.01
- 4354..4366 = -0.30 angstroms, 5.63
